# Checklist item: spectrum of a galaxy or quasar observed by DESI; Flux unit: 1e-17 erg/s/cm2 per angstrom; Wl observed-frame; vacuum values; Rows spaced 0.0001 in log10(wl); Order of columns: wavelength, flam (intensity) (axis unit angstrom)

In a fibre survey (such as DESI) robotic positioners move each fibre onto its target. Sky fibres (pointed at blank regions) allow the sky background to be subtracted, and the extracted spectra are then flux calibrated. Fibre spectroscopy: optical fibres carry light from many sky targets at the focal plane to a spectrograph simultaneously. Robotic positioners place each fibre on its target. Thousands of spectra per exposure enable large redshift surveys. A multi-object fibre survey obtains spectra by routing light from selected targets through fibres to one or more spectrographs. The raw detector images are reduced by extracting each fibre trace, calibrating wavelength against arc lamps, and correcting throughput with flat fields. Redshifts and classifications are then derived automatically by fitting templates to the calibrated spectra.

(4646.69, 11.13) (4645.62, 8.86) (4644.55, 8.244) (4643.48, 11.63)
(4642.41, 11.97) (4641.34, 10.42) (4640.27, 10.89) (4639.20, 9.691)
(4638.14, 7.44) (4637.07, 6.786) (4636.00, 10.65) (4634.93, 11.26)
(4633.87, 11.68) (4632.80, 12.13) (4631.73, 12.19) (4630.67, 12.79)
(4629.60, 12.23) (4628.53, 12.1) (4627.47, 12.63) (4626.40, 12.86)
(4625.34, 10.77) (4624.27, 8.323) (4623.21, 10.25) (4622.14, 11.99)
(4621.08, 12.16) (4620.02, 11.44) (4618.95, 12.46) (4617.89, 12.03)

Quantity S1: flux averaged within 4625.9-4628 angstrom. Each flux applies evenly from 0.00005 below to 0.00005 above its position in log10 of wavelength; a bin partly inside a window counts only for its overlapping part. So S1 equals 12.7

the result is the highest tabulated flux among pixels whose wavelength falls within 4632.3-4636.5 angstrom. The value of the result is 12.13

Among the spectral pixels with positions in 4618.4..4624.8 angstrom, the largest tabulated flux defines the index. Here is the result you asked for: 12.46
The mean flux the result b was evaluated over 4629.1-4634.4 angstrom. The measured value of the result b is 12.2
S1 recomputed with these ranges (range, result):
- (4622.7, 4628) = 11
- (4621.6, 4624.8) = 10.2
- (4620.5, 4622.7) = 12.1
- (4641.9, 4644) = 11.8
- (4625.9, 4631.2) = 12.5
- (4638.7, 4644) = 10.9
